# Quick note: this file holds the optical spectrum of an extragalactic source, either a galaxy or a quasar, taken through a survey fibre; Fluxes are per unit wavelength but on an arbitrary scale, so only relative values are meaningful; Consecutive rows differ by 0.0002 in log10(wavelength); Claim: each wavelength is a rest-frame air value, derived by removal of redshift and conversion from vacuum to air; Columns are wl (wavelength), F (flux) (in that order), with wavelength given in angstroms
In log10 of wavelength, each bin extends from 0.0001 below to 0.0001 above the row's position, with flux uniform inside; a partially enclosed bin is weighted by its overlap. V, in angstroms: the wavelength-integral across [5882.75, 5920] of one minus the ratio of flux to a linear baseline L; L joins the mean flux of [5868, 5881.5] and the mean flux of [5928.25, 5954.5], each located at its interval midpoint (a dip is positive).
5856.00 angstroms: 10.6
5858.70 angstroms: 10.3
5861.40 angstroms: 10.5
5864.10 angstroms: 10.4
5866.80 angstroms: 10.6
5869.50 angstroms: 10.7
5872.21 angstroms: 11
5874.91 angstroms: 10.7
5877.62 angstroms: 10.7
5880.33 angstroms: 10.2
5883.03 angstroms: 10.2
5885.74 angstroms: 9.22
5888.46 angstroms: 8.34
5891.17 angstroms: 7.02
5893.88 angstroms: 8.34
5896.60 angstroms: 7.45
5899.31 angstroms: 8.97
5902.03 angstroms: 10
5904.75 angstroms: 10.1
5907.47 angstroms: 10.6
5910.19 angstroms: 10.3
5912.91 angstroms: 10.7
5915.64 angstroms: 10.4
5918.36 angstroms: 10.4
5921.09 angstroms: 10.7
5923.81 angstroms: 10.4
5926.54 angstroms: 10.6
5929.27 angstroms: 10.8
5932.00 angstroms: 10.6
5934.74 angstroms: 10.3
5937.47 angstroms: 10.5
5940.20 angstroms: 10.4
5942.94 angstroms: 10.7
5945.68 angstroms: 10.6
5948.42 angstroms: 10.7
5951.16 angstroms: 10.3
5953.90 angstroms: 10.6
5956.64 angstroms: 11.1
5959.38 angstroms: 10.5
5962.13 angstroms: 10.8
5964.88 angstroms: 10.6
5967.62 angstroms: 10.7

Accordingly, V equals 4.2 angstroms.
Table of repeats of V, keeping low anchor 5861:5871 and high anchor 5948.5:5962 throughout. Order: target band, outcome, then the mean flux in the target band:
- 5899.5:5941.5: 0.8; 10.4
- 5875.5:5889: 0.9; 9.87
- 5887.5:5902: 3.3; 8.2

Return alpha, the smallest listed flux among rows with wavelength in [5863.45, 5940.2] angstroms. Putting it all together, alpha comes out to 7.02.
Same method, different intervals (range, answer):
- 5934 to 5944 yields 10.3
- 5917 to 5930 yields 10.4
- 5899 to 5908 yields 8.97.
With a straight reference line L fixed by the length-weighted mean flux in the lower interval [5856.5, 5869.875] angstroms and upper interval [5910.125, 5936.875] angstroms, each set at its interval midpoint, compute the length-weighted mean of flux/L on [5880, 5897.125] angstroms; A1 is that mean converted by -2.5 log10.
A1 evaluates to 0.21 mag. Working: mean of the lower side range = 10.5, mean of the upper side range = 10.5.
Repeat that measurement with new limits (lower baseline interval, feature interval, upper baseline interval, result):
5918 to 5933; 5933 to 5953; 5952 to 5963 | 0.02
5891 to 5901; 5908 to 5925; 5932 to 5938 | -0.13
